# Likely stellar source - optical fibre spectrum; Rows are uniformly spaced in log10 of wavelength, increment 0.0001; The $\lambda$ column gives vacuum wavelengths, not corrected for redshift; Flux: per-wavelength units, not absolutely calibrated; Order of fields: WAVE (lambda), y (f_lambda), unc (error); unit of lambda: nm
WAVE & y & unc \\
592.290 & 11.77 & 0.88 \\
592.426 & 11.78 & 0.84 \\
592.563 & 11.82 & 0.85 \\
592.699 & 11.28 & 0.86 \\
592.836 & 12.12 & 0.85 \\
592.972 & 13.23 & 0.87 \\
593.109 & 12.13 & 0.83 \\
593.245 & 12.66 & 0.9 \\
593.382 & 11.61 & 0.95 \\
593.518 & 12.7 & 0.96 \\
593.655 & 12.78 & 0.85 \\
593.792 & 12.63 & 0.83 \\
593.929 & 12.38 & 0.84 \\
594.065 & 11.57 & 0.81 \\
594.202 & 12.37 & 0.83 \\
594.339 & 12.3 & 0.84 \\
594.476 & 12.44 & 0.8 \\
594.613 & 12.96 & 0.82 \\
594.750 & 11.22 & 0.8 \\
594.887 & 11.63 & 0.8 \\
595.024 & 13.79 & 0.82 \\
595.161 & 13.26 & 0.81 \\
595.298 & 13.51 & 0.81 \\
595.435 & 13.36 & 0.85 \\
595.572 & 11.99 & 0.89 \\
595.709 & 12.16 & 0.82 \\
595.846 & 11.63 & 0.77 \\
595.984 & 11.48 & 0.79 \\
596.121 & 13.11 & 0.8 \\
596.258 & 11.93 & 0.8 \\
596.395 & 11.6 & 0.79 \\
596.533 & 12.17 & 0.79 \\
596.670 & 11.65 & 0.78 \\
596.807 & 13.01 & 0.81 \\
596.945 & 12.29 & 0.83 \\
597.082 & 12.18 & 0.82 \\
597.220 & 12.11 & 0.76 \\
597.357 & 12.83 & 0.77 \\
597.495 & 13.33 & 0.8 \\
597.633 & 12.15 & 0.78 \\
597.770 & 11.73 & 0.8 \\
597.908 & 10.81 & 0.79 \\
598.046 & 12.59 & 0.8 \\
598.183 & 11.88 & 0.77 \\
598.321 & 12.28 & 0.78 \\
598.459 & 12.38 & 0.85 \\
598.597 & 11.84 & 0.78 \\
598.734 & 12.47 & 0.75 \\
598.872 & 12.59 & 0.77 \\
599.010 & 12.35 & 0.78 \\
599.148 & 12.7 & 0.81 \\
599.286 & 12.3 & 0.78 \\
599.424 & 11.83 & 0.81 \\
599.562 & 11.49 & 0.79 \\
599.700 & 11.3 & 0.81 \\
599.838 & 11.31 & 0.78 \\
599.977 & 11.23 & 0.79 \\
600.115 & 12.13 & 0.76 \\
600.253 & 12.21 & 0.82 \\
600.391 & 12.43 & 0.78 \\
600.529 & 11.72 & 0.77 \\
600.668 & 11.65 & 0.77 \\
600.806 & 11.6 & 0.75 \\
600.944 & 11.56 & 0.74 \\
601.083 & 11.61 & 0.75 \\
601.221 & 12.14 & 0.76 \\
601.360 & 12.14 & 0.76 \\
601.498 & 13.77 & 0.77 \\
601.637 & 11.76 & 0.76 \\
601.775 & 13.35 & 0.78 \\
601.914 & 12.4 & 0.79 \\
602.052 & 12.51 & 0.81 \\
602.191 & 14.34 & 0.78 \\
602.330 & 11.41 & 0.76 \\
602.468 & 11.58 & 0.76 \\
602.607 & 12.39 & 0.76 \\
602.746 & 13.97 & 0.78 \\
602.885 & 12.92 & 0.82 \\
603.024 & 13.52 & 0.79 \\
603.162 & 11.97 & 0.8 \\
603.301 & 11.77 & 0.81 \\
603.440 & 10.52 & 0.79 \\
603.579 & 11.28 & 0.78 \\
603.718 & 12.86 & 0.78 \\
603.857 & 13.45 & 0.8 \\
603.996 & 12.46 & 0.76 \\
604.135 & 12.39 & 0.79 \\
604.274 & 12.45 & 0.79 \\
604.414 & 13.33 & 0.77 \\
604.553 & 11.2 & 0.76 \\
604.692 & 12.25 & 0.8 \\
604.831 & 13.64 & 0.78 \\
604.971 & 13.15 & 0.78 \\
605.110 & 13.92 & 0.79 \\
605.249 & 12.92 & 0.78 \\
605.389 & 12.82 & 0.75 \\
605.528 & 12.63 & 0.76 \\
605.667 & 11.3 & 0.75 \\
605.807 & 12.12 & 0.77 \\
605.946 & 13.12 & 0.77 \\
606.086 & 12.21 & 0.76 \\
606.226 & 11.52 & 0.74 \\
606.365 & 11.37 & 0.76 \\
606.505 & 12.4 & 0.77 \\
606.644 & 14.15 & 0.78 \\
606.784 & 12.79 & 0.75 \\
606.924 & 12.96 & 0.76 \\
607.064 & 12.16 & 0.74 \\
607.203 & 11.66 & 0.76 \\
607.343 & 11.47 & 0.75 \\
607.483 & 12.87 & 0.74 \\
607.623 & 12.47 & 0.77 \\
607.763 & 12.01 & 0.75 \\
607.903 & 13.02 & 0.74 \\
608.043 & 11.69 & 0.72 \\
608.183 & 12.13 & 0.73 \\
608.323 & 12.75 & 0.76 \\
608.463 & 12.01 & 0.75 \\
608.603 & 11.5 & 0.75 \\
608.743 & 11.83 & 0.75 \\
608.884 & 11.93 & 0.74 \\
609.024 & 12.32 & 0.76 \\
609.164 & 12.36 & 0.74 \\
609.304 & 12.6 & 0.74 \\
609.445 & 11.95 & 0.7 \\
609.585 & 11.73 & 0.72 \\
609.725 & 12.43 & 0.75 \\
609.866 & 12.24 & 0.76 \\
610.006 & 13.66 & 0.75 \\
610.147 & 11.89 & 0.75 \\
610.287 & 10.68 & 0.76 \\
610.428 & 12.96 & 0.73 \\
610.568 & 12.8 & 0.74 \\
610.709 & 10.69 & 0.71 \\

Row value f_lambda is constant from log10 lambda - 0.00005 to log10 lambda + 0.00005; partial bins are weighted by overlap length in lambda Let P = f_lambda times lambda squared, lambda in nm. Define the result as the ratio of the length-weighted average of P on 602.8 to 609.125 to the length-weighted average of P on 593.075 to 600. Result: 1.04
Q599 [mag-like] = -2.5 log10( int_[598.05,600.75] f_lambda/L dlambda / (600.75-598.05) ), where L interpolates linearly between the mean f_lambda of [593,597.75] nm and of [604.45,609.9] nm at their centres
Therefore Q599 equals 0.03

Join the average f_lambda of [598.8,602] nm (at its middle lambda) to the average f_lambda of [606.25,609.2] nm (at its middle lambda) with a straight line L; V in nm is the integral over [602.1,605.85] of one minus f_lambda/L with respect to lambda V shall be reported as -0.12 nm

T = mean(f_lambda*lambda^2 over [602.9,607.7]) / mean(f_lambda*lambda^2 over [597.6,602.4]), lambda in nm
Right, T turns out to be 1.0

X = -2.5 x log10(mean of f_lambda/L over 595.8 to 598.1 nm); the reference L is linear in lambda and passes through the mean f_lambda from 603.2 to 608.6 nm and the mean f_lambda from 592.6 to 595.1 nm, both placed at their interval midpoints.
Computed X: 0.02 mag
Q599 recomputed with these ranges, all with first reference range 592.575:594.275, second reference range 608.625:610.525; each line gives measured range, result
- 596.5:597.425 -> -0.01 mag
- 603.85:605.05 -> -0.04 mag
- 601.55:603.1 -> -0.05 mag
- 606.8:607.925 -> -0.01 mag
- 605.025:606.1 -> -0.04 mag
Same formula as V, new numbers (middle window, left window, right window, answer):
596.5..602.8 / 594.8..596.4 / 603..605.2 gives 0.14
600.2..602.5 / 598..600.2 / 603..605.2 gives 0.00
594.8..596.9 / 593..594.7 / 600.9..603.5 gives 0.00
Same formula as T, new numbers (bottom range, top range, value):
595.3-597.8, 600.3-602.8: 1.02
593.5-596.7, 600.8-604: 1.03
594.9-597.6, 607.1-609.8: 1.01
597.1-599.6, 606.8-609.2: 1.03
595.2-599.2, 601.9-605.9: 1.04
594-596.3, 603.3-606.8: 1.04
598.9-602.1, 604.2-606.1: 1.06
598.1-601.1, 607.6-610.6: 1.05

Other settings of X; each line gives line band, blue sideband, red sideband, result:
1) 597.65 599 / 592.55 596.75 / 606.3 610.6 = 0.02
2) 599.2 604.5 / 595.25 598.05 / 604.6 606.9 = 0.02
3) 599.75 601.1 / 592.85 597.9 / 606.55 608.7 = 0.06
